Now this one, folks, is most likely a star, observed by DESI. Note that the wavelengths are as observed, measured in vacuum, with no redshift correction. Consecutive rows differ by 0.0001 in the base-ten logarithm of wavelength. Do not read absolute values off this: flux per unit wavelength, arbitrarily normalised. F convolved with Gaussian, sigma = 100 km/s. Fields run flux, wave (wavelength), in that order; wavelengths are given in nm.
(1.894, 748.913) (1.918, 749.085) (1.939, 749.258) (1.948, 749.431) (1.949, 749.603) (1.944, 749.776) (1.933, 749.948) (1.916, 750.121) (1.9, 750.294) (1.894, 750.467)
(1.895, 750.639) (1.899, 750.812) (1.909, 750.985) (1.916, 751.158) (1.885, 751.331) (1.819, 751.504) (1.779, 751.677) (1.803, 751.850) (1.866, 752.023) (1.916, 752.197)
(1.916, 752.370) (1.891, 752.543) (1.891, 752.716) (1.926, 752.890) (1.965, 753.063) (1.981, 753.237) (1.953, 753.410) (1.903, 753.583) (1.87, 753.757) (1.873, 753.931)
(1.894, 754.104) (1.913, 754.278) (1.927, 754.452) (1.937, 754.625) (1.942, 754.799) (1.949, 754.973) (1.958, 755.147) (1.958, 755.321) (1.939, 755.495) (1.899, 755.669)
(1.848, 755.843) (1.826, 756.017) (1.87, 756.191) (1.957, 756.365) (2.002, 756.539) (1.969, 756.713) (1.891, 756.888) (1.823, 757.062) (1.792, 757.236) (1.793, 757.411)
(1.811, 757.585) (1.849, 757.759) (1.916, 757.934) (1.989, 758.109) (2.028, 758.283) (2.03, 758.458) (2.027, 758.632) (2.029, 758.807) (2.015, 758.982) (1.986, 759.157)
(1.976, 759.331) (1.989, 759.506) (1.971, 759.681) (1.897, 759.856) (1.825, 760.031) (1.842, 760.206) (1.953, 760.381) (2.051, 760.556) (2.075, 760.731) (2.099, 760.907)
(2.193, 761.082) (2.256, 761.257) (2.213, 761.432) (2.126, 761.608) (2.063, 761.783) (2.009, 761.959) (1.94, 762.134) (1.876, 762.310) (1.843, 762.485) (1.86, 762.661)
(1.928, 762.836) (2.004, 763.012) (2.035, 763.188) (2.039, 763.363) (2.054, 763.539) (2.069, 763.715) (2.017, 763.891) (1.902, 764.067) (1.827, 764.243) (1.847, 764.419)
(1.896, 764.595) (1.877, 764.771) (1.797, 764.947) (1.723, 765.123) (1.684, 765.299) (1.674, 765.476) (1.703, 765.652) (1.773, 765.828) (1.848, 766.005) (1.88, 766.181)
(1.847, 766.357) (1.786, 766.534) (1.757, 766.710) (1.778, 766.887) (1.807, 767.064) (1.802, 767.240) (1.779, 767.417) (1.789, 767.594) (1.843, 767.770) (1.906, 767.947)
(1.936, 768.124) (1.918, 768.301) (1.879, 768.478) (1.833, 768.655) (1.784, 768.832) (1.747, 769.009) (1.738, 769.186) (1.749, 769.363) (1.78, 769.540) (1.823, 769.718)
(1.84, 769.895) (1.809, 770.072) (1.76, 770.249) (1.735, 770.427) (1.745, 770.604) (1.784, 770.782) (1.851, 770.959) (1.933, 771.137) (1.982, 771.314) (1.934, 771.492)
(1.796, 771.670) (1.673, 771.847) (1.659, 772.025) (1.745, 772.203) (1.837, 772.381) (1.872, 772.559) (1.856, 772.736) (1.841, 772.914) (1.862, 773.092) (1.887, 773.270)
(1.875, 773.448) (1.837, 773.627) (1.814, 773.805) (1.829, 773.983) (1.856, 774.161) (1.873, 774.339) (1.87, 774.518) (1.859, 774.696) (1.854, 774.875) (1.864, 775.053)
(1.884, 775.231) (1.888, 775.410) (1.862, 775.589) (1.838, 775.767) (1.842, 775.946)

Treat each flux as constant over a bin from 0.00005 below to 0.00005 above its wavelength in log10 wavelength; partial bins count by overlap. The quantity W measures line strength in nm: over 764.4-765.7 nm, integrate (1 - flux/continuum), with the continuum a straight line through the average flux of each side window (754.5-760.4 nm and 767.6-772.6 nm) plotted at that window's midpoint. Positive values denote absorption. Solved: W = 0.06 nm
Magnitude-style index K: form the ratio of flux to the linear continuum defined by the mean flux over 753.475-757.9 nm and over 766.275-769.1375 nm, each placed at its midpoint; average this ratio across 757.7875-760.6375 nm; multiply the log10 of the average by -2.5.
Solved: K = -0.05 mag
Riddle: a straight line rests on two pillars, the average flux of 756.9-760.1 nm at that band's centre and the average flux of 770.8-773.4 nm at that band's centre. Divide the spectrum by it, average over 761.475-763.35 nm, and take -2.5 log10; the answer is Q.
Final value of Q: -0.04 mag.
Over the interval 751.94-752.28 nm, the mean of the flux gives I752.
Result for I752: 1.89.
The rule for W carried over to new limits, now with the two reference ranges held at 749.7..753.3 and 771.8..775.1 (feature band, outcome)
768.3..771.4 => 0.048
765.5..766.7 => 0.037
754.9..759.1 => -0.098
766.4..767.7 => 0.043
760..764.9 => -0.332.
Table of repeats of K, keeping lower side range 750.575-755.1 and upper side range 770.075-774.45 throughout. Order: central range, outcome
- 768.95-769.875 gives 0.039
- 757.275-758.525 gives -0.016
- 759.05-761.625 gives -0.087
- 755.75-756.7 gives -0.011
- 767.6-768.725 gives -0.022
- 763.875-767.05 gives 0.027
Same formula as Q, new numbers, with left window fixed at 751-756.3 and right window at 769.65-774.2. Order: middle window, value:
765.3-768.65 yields 0.019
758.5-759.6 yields -0.071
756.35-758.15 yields 0.001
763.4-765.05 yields -0.038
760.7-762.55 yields -0.109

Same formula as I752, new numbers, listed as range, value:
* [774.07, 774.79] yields 1.86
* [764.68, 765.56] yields 1.75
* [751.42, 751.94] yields 1.8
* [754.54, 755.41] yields 1.95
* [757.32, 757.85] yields 1.82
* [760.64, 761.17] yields 2.12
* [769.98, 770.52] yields 1.77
